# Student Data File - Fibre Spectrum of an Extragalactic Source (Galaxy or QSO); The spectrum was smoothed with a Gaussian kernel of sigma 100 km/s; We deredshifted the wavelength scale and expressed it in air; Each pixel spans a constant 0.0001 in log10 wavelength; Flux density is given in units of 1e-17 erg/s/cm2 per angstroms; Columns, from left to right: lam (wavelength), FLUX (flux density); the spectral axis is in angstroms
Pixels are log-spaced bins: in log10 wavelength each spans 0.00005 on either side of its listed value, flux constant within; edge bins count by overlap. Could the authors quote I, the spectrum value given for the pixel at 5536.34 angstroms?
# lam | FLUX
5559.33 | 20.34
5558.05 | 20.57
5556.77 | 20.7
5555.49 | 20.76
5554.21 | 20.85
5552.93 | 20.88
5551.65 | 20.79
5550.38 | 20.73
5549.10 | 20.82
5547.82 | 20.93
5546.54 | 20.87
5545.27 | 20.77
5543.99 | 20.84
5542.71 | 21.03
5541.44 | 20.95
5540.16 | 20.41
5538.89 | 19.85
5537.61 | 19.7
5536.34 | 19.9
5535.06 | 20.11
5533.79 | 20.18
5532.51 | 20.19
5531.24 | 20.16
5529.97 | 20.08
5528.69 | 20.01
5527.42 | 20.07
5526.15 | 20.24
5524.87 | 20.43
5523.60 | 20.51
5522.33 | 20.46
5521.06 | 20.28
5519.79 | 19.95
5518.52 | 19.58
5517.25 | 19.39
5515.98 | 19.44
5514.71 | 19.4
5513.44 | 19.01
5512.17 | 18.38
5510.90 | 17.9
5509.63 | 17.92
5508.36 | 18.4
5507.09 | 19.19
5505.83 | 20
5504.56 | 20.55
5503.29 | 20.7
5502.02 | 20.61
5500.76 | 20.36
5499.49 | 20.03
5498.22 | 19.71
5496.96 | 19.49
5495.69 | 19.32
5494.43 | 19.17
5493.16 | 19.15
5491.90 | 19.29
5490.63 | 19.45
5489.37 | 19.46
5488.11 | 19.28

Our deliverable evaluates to 19.9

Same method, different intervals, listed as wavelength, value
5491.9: 19.29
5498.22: 19.71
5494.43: 19.17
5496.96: 19.49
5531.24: 20.16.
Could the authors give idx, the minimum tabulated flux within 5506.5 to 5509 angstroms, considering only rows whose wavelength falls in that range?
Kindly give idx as 18.4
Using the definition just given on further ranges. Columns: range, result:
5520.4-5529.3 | 20.01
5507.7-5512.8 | 17.9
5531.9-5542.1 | 19.7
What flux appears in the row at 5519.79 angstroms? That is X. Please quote 19.95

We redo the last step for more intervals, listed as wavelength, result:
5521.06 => 20.28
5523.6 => 20.51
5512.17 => 18.38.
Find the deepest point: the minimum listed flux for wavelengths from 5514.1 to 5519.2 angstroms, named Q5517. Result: 19.39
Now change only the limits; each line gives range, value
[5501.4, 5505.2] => 20.55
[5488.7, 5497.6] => 19.15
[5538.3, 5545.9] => 19.85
